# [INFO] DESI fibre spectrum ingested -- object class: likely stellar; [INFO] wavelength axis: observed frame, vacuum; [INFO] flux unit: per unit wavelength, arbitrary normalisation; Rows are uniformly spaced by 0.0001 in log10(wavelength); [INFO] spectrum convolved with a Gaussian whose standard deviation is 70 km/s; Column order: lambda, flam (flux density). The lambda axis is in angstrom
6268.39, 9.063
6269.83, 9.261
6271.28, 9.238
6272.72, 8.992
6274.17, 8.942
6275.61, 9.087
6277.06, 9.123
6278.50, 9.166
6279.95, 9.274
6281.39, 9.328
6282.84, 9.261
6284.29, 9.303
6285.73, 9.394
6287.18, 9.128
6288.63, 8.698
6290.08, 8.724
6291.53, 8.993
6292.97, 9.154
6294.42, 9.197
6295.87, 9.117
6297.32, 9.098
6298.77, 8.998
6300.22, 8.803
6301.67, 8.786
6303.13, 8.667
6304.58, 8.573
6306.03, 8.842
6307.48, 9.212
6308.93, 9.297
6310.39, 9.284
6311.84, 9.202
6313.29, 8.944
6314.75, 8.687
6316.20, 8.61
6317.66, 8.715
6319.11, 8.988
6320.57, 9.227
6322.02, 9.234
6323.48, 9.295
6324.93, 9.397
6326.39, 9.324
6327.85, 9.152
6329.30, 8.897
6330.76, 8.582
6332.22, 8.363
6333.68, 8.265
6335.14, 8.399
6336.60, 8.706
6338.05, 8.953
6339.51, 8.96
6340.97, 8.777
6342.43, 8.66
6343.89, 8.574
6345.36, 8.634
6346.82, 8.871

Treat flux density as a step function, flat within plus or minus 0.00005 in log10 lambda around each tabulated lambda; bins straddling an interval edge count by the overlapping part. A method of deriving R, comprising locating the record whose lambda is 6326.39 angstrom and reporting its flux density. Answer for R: 9.324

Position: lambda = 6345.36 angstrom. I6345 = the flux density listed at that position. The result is 8.634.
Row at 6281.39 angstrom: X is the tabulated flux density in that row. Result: 9.328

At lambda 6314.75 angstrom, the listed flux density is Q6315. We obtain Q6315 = 8.687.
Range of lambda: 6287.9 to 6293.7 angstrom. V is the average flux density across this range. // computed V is 8.9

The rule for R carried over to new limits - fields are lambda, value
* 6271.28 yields 9.238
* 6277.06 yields 9.123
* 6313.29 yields 8.944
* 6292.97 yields 9.154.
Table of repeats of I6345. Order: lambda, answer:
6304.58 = 8.573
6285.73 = 9.394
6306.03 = 8.842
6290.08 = 8.724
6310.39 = 9.284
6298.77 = 8.998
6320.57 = 9.227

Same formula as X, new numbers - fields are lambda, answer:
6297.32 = 9.098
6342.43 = 8.66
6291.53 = 8.993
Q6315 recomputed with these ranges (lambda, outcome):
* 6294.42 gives 9.197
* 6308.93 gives 9.297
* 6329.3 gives 8.897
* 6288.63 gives 8.698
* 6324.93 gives 9.397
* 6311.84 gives 9.202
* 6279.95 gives 9.274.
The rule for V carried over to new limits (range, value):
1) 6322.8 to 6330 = 9.22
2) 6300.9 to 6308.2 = 8.81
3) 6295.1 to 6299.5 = 9.07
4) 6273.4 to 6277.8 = 9.05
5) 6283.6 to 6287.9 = 9.29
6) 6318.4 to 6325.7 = 9.23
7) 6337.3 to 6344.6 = 8.8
